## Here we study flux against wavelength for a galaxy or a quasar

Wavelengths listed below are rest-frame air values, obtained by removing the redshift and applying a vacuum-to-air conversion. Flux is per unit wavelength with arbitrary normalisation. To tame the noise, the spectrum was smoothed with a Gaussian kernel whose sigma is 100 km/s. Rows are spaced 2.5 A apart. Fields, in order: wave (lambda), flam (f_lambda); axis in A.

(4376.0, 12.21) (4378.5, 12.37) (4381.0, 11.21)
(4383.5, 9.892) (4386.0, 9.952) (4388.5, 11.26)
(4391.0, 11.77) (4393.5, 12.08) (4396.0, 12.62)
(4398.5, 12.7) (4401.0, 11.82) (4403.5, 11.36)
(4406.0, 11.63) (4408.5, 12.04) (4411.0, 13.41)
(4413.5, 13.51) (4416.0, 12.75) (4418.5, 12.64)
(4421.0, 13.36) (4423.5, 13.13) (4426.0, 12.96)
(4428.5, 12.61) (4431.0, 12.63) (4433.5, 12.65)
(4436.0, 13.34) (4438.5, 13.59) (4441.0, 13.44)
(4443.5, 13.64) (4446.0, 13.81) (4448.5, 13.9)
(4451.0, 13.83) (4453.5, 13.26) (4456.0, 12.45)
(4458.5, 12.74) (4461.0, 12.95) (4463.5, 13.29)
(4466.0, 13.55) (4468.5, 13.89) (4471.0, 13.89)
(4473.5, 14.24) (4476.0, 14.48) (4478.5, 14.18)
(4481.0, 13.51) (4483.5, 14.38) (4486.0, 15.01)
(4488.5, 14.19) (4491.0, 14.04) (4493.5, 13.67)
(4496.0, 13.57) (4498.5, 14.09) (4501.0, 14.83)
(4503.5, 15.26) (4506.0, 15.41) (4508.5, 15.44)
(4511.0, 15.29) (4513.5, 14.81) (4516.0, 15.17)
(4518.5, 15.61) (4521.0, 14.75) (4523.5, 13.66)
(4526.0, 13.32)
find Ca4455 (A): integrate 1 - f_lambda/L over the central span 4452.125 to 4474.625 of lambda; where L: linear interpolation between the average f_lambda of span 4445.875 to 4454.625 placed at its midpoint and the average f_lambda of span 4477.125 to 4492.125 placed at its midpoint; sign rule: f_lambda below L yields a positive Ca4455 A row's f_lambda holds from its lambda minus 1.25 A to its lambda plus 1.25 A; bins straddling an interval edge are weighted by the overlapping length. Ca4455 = 0.9 A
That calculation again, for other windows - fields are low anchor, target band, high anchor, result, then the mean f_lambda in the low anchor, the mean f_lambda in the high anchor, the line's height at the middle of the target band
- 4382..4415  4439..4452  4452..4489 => -0.6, 11.9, 13.7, 13.1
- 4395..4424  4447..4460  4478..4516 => 0.3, 12.6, 14.5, 13.6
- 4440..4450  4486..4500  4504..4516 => 0.8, 13.7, 15.2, 14.8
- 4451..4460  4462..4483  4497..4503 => -0.5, 13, 14.5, 13.6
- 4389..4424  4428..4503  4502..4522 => 1.7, 12.4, 15.2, 14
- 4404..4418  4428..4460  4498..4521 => 0.5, 12.6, 15.1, 13.4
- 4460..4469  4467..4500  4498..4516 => 0.1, 13.4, 15.1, 14.1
